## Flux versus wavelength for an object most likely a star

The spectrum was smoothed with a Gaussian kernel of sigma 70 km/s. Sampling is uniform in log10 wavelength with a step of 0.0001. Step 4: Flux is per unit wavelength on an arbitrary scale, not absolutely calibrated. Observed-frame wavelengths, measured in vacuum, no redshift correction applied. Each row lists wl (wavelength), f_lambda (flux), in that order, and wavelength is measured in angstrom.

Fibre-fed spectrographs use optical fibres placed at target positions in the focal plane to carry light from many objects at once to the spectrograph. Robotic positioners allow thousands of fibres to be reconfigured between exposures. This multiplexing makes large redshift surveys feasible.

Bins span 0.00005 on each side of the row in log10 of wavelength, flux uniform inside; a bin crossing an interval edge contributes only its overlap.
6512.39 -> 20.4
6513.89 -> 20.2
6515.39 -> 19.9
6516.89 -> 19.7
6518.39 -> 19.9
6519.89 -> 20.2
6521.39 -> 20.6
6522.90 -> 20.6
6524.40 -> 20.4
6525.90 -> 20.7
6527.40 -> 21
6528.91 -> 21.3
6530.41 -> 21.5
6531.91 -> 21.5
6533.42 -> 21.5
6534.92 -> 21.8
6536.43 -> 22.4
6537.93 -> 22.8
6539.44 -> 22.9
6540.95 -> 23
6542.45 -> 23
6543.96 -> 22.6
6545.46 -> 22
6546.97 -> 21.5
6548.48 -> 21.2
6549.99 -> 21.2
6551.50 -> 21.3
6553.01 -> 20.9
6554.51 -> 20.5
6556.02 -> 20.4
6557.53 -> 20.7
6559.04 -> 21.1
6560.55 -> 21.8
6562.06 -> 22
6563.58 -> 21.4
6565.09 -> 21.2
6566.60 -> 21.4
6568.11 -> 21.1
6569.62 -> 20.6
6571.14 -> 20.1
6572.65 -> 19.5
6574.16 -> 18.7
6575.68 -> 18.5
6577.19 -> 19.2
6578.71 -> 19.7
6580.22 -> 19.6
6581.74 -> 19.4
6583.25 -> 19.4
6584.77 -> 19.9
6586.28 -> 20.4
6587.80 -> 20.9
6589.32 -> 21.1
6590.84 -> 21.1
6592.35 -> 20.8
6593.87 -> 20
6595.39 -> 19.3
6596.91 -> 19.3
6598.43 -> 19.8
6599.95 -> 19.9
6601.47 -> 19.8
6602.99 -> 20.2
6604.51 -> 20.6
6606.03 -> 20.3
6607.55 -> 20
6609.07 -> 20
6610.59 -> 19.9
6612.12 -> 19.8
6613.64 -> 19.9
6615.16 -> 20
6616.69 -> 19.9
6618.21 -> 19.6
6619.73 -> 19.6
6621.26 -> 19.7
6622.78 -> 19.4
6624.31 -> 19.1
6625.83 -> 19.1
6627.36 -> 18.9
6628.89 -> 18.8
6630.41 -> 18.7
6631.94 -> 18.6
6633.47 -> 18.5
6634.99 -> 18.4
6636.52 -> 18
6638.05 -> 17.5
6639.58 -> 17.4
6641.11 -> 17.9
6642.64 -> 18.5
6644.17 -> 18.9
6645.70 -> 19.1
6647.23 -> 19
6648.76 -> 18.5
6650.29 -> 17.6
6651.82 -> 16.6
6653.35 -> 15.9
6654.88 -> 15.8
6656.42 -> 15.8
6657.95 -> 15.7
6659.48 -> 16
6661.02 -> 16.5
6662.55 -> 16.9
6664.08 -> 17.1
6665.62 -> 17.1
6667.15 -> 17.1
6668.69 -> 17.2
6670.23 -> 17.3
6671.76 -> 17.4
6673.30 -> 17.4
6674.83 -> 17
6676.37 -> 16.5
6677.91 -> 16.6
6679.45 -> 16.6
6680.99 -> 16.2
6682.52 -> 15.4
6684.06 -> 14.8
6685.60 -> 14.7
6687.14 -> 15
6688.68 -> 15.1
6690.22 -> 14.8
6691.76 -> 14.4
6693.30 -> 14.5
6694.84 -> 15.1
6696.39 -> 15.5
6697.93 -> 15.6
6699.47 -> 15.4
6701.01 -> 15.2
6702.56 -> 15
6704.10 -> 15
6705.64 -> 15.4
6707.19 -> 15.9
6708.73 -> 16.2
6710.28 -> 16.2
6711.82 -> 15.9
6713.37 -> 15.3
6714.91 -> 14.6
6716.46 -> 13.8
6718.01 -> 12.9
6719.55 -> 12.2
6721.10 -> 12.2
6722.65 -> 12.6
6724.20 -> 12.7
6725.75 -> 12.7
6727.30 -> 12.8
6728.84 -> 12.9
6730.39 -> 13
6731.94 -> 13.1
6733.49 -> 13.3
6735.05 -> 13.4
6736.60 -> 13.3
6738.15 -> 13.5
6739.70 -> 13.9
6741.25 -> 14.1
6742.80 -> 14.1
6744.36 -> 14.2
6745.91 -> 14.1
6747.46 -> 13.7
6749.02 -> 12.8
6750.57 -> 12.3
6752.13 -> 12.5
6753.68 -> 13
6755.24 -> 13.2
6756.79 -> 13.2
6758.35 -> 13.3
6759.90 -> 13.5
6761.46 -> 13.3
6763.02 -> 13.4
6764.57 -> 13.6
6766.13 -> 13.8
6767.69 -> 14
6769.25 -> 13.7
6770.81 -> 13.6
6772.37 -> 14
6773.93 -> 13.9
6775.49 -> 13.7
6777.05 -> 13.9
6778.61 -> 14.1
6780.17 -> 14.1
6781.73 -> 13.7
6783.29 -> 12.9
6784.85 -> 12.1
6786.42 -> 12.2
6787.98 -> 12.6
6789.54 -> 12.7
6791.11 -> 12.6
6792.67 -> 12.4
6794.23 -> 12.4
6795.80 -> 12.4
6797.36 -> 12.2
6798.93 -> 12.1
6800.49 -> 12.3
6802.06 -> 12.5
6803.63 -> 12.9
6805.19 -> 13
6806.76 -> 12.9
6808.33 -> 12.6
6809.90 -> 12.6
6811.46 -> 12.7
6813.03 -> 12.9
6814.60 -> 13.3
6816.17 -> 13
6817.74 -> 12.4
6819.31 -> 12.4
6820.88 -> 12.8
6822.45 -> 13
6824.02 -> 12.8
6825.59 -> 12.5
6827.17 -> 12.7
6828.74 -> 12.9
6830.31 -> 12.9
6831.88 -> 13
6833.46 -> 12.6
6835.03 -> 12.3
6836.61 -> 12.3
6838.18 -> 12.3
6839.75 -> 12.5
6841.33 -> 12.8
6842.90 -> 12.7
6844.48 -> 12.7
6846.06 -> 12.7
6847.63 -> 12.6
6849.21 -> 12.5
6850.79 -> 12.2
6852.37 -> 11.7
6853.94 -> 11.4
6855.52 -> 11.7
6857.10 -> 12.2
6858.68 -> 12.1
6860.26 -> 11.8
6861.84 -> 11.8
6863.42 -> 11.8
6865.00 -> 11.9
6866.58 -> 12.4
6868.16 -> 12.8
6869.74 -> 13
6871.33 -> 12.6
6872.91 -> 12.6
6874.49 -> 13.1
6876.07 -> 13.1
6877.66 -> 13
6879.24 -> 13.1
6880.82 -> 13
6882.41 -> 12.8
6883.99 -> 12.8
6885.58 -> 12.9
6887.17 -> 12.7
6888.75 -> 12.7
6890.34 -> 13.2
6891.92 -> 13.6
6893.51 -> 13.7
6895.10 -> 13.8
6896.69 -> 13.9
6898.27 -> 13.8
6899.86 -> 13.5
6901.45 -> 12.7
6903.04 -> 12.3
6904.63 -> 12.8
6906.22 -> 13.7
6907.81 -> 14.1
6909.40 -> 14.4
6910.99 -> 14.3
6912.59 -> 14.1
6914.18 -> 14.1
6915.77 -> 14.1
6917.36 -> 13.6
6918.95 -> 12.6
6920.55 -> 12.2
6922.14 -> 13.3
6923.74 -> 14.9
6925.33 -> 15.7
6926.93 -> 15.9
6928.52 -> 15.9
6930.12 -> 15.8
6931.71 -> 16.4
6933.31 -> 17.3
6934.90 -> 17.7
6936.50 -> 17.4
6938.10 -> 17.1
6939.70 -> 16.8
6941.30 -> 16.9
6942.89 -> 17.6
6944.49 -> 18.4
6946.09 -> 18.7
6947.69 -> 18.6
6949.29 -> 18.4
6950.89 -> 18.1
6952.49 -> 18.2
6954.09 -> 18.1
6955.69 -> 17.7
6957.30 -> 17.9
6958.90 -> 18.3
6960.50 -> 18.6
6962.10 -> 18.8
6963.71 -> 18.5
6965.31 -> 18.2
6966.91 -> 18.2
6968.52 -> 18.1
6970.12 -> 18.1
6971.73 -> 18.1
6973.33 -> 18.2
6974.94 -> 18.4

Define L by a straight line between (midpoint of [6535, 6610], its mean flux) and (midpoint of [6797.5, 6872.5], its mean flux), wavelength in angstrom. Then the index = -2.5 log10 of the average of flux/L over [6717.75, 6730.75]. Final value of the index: 0.25 mag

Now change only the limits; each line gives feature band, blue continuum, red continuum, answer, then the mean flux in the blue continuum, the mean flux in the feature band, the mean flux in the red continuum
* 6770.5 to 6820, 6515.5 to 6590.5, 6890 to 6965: 0.33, 20.9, 12.9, 15.7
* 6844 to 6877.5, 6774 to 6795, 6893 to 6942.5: 0.14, 13.1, 12.3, 14.7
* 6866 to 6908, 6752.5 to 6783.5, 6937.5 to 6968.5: 0.25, 13.6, 13.1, 18.1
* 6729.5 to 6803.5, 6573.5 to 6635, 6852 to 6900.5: 0.17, 19.7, 13.2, 12.7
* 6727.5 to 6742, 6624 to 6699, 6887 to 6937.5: 0.21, 16.9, 13.4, 14.3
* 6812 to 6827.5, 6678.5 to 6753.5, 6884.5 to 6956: 0.15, 14.2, 12.8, 15.2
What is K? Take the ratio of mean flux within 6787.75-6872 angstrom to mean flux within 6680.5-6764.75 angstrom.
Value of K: 0.89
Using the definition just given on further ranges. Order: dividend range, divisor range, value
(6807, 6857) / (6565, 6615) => 0.63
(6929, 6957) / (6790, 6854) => 1.40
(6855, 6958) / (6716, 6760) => 1.10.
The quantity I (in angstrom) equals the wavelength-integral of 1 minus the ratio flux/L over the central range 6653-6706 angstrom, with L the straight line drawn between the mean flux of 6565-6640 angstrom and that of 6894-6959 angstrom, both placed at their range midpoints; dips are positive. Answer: 7.9 angstrom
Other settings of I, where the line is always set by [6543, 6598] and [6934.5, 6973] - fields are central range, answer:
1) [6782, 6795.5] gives 4.6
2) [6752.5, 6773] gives 6.2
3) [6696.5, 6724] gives 7.0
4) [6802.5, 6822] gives 6.3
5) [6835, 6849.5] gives 4.8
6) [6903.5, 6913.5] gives 2.4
